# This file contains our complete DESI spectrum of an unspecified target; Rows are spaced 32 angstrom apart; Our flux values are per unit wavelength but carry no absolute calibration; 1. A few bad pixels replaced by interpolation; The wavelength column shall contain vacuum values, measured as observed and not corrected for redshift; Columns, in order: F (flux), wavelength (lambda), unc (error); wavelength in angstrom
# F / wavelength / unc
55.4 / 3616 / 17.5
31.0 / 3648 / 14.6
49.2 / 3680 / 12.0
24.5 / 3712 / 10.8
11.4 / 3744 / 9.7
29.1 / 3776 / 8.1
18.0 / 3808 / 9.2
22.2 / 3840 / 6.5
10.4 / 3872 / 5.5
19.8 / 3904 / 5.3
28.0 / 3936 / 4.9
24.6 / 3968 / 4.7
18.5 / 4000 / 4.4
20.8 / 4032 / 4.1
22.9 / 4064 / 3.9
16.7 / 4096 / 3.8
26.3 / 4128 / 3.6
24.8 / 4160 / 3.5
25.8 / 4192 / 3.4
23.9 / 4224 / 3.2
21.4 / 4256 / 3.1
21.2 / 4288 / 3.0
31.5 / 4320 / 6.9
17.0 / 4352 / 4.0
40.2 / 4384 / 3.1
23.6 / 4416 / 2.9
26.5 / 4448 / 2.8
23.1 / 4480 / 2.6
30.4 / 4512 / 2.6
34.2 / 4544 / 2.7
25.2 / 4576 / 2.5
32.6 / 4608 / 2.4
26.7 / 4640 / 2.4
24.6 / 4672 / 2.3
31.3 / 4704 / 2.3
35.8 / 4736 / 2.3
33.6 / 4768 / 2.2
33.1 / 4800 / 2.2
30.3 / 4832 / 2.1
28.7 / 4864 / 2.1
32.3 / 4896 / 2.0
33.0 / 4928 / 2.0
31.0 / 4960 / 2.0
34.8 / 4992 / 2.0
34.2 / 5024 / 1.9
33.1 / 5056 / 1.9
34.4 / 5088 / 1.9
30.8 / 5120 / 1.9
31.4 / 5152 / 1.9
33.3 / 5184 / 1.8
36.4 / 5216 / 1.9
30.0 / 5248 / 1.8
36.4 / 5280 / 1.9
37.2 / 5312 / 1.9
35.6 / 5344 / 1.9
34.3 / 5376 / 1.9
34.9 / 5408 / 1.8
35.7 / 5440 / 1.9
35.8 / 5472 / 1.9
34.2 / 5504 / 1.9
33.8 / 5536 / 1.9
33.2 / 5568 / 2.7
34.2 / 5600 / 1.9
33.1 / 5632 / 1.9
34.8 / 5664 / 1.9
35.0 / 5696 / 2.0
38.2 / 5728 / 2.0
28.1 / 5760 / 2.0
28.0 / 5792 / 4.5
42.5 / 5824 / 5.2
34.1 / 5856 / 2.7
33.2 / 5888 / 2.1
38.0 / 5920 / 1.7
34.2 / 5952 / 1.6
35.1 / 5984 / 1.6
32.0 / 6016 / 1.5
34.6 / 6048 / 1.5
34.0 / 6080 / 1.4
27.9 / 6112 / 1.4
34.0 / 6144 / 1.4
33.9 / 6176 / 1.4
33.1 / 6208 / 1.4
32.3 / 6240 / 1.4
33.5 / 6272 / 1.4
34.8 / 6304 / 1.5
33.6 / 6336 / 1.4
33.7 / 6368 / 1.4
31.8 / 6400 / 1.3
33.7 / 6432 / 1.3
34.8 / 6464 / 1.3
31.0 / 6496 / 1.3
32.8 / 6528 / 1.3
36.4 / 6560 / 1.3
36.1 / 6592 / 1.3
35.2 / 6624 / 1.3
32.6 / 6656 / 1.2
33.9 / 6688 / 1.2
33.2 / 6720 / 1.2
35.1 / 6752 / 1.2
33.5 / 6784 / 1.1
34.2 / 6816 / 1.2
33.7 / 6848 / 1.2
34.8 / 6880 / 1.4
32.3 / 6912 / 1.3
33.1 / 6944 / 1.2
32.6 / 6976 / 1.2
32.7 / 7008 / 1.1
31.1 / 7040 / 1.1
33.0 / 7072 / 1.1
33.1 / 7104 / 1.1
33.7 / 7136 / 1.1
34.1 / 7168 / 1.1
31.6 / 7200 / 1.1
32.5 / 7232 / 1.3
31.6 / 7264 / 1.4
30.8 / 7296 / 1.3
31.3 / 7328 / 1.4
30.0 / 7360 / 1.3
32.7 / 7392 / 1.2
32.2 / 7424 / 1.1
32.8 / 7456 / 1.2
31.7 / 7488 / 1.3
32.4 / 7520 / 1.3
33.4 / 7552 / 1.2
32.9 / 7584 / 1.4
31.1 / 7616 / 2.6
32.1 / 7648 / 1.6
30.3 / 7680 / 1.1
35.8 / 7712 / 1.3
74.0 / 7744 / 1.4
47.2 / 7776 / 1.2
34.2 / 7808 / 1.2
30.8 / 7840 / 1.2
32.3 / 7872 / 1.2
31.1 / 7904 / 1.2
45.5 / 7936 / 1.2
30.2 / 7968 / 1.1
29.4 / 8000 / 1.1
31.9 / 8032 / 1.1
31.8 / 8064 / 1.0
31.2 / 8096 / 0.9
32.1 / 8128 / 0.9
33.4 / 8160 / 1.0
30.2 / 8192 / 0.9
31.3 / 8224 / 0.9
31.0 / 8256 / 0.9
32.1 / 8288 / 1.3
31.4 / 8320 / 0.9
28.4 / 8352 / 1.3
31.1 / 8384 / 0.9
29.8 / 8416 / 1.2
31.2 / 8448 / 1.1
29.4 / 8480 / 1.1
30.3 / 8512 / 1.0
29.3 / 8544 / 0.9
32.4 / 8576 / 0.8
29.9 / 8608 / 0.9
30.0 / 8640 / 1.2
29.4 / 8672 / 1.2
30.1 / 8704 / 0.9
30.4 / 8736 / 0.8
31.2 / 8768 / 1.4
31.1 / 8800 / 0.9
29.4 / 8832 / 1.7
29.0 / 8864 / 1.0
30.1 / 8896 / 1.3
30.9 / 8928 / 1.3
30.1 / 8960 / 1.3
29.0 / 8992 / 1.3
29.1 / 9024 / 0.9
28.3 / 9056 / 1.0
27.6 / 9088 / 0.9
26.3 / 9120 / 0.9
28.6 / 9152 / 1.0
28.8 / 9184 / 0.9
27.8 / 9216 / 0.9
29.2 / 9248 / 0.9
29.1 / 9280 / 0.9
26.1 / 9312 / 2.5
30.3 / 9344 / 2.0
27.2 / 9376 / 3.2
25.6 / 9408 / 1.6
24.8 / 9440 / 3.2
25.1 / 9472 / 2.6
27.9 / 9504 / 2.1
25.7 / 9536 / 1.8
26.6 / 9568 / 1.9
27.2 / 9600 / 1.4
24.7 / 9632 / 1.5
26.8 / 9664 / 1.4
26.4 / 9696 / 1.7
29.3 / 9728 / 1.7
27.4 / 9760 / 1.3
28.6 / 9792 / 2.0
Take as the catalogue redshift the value 0.179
